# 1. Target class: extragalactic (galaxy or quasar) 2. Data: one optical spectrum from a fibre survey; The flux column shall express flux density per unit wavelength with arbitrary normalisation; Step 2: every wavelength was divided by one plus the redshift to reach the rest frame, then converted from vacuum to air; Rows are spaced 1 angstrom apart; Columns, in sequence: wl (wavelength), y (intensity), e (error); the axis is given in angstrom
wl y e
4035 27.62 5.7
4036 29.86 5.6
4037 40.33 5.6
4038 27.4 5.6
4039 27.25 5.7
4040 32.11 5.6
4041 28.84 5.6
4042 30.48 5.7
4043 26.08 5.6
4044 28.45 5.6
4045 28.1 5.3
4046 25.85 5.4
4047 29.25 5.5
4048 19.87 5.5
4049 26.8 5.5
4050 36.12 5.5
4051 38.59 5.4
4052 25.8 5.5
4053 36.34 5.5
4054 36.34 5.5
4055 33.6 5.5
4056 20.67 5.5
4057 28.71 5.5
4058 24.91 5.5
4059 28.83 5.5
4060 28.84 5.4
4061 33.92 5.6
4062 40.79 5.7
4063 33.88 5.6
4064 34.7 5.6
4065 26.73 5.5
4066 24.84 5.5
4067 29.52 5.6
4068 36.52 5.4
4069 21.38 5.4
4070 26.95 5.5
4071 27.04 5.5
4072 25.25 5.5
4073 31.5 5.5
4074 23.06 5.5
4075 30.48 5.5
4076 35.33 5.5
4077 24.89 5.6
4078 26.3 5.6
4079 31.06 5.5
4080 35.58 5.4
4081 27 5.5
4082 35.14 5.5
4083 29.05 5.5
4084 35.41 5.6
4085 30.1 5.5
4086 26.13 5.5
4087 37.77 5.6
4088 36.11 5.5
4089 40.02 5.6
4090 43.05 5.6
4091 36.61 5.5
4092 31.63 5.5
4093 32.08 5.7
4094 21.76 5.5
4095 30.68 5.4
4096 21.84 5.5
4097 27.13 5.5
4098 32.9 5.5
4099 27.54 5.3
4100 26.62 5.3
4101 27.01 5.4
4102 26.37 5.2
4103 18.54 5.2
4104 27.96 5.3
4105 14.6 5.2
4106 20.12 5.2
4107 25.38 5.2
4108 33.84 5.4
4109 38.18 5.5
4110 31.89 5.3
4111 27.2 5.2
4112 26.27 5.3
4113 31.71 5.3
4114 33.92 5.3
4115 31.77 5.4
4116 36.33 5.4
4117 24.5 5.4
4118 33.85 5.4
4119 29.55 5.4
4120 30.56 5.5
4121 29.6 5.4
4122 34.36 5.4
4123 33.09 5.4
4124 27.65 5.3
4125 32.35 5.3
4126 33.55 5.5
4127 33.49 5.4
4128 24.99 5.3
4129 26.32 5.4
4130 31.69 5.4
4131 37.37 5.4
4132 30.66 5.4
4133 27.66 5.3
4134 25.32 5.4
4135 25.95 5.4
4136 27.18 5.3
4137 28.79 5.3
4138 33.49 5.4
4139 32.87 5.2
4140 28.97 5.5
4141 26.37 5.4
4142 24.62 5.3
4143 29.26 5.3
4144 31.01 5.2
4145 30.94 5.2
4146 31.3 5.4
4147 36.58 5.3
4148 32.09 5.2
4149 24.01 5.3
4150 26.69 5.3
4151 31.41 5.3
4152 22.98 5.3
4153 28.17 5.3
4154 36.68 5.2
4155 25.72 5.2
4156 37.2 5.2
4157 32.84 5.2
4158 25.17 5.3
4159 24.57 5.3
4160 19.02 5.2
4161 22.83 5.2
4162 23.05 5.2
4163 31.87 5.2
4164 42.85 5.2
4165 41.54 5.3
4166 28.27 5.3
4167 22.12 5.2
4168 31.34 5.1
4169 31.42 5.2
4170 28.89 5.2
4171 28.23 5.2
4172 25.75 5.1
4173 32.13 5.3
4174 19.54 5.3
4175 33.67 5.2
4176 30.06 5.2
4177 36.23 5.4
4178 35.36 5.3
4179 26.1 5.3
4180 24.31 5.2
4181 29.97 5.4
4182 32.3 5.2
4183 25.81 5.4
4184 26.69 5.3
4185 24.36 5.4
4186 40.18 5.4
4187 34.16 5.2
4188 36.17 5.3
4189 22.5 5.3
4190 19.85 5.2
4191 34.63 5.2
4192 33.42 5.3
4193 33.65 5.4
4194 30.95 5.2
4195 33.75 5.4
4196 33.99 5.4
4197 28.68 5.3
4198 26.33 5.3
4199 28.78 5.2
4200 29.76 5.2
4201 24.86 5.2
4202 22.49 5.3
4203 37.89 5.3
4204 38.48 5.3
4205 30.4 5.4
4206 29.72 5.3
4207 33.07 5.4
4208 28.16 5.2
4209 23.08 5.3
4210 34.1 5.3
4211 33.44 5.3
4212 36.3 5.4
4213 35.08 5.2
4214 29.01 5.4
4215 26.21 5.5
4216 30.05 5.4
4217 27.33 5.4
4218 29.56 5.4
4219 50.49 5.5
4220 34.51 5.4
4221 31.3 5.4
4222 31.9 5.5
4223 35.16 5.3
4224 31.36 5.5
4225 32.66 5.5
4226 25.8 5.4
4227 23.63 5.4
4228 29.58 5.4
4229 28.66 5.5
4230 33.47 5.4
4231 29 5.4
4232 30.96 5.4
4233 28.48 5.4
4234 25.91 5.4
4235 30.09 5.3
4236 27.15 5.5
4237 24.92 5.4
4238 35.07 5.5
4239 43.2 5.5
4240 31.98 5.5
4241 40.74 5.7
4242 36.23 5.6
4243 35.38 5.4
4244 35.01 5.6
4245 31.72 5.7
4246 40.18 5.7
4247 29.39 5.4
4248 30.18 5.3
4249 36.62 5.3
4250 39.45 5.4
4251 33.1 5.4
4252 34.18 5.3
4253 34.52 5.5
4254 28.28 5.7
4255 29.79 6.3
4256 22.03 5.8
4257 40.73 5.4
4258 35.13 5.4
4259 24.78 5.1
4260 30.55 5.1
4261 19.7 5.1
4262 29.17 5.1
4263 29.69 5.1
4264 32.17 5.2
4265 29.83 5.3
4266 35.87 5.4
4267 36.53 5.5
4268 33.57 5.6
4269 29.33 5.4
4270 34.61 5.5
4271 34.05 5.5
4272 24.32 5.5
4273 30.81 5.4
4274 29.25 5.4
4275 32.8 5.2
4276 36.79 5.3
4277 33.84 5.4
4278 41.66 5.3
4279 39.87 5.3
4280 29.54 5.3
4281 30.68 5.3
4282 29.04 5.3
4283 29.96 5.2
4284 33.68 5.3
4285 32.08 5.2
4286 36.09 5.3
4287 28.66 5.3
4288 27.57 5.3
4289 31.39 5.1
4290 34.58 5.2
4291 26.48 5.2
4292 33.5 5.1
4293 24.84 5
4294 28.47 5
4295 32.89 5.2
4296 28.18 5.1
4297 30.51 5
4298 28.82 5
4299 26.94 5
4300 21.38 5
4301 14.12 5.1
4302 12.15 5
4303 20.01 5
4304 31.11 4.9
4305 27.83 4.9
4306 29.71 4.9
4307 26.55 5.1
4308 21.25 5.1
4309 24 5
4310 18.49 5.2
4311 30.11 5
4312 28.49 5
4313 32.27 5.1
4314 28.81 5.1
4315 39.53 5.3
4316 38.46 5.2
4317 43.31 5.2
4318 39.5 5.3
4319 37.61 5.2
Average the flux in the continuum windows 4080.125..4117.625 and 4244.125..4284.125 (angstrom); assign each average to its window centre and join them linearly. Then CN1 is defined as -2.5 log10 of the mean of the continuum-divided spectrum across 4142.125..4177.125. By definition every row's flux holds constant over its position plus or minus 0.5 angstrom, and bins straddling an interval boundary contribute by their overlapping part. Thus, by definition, 0.05 mag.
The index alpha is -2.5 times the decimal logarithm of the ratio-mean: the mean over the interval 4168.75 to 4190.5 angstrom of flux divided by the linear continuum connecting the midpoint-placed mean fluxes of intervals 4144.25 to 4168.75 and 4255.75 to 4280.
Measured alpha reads 0.03 mag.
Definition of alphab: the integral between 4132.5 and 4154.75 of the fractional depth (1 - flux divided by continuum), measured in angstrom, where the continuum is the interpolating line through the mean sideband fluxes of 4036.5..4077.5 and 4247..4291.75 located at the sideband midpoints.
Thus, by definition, 1.02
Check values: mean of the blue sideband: 29.7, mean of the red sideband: 31.9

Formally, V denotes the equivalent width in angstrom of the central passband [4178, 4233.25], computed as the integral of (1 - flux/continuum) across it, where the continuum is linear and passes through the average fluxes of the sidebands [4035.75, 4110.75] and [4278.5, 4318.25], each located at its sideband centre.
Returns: -2.3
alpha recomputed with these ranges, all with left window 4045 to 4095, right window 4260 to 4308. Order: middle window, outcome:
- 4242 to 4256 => -0.120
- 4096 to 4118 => 0.089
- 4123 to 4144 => 0.029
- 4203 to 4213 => -0.079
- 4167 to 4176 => 0.060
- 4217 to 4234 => -0.049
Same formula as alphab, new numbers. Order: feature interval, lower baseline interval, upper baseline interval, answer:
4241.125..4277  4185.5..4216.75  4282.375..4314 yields -4.2 angstrom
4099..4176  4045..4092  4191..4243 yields 4.6 angstrom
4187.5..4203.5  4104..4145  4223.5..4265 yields 0.5 angstrom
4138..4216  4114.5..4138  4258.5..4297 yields 1.8 angstrom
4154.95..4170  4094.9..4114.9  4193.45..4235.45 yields -0.1 angstrom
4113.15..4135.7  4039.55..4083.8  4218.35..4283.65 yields -0.1 angstrom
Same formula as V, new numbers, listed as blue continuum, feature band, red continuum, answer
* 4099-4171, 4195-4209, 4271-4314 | -0.45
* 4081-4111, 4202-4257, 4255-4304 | -4.01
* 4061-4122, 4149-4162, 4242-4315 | 1.14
